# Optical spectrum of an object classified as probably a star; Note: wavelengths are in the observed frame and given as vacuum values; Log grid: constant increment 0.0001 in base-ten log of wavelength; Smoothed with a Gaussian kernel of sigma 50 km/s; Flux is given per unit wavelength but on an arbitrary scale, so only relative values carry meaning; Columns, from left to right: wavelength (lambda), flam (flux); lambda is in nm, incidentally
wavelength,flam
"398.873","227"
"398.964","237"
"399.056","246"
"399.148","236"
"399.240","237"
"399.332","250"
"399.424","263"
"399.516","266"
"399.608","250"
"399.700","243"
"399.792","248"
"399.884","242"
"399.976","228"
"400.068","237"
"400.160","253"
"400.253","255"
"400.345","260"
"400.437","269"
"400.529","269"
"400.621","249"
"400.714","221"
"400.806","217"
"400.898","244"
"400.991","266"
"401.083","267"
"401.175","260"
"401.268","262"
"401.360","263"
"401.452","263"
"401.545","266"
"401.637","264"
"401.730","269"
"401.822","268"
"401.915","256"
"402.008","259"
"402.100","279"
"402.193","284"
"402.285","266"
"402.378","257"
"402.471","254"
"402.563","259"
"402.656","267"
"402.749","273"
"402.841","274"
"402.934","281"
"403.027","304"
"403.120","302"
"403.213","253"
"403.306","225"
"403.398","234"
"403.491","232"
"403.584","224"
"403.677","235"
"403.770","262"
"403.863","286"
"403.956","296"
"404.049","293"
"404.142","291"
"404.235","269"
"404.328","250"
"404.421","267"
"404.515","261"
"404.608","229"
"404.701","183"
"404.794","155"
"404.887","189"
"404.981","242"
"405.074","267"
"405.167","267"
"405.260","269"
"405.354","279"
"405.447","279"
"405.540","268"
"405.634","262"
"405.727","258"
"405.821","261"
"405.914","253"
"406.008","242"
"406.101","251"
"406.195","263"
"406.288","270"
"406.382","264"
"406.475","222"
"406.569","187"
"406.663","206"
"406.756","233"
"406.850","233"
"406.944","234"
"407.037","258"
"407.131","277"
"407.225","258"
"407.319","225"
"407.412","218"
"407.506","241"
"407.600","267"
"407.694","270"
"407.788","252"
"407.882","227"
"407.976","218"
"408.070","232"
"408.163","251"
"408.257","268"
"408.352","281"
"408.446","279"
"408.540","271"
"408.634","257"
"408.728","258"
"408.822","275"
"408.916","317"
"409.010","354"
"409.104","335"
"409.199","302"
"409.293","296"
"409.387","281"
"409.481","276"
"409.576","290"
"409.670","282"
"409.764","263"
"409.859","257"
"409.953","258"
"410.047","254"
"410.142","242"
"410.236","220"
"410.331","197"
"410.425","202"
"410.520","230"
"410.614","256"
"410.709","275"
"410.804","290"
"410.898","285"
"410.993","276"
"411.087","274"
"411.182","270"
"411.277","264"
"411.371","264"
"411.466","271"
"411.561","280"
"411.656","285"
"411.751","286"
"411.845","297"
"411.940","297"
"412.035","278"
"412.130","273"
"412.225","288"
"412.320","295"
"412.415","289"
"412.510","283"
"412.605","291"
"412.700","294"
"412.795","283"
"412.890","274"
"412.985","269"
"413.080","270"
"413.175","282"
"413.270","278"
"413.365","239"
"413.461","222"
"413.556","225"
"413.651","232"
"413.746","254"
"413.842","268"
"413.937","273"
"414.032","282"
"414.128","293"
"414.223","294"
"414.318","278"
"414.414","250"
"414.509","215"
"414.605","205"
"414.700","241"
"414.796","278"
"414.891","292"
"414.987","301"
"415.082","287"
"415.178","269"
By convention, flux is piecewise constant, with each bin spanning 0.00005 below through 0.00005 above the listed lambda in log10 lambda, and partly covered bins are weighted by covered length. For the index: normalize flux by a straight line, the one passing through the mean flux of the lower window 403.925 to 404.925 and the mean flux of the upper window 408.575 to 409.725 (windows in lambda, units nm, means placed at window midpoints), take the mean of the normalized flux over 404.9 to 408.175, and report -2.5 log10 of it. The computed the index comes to 0.07 mag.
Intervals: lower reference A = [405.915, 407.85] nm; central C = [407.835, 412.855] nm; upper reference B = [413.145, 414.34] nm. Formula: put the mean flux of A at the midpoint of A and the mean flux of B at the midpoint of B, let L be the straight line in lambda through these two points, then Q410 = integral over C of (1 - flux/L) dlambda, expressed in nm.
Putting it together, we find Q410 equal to -0.37 nm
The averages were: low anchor 244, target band 272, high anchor 263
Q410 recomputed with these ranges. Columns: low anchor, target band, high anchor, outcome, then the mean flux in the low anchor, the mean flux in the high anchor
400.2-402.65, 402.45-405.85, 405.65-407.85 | -0.06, 260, 245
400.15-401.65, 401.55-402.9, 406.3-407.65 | -0.08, 256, 238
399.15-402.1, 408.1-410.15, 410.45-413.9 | -0.10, 254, 271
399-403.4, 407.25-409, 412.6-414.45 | 0.03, 258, 267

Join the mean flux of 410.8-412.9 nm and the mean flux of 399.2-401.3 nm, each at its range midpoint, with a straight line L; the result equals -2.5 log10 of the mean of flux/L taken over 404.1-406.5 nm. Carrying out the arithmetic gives 0.057 mag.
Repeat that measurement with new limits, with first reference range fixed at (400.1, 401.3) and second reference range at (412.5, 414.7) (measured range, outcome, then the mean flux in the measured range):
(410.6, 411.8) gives -0.06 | 276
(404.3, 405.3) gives 0.10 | 234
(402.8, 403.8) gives -0.01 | 257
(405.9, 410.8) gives 0.01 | 257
